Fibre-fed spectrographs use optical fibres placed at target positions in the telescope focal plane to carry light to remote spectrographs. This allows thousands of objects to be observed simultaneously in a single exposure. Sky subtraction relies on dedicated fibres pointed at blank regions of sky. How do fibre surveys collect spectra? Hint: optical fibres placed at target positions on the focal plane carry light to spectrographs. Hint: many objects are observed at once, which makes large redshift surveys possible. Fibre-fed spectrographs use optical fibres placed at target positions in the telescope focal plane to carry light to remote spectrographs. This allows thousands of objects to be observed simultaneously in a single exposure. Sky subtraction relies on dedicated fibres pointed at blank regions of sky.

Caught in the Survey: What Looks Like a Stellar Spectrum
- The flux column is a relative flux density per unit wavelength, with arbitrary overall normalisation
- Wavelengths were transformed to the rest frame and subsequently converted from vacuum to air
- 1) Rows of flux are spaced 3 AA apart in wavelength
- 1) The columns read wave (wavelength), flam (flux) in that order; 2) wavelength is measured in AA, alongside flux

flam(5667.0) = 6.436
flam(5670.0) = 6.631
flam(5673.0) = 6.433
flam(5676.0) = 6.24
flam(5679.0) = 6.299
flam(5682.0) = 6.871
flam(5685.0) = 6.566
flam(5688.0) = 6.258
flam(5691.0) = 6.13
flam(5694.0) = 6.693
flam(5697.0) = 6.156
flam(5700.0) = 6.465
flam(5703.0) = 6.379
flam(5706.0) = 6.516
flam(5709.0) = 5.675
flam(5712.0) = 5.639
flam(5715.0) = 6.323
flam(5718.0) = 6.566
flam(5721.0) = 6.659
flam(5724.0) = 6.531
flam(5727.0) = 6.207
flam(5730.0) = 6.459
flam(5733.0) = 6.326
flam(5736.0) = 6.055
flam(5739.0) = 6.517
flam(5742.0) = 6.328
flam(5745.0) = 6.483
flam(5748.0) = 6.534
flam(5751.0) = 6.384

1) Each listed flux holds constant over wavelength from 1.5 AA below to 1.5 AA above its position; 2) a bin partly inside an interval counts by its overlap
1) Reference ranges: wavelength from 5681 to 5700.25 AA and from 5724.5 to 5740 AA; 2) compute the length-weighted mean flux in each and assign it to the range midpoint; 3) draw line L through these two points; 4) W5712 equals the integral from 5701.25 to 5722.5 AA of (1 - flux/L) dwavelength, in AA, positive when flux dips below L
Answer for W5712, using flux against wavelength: 0.4 AA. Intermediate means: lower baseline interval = 6.44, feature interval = 6.25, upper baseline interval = 6.32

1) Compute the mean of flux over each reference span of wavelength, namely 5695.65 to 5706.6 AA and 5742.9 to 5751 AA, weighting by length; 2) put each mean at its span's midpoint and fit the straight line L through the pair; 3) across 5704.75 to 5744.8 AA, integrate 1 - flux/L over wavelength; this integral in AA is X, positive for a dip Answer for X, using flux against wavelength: 0.8 AA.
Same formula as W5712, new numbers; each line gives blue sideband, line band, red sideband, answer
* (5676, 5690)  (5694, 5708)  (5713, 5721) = 0.1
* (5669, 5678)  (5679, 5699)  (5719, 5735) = 0.0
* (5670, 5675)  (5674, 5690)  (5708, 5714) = -0.4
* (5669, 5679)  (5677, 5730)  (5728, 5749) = 0.3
